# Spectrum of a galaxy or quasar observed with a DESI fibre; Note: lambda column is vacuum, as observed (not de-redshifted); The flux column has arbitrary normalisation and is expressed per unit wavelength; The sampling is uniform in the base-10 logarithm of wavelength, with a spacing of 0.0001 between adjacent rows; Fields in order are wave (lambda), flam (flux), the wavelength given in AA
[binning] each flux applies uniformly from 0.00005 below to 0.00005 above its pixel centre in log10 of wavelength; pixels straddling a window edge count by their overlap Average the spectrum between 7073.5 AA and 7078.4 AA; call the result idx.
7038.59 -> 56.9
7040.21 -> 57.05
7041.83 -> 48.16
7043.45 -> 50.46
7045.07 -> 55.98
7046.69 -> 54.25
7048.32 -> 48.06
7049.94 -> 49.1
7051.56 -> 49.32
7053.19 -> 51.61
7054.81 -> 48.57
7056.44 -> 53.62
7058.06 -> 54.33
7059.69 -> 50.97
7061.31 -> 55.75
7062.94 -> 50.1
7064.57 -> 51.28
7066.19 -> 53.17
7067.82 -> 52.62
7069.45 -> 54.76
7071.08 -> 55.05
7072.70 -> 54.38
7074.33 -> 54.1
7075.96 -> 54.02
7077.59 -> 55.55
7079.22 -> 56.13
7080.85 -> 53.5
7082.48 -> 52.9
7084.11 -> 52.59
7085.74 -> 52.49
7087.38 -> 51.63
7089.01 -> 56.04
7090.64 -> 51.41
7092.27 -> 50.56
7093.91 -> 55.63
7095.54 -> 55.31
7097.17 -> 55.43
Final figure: 54.5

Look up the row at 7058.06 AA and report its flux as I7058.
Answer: 54.33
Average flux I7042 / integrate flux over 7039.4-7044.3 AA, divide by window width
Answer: 52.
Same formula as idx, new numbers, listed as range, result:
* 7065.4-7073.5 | 54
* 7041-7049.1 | 51.4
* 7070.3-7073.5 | 54.9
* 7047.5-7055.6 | 49.3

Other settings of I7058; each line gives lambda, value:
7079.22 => 56.13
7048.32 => 48.06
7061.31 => 55.75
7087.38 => 51.63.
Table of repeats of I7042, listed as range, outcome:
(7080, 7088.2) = 52.6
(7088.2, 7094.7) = 53.4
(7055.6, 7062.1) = 53.6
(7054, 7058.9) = 52.1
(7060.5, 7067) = 52.6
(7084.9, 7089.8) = 53.3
